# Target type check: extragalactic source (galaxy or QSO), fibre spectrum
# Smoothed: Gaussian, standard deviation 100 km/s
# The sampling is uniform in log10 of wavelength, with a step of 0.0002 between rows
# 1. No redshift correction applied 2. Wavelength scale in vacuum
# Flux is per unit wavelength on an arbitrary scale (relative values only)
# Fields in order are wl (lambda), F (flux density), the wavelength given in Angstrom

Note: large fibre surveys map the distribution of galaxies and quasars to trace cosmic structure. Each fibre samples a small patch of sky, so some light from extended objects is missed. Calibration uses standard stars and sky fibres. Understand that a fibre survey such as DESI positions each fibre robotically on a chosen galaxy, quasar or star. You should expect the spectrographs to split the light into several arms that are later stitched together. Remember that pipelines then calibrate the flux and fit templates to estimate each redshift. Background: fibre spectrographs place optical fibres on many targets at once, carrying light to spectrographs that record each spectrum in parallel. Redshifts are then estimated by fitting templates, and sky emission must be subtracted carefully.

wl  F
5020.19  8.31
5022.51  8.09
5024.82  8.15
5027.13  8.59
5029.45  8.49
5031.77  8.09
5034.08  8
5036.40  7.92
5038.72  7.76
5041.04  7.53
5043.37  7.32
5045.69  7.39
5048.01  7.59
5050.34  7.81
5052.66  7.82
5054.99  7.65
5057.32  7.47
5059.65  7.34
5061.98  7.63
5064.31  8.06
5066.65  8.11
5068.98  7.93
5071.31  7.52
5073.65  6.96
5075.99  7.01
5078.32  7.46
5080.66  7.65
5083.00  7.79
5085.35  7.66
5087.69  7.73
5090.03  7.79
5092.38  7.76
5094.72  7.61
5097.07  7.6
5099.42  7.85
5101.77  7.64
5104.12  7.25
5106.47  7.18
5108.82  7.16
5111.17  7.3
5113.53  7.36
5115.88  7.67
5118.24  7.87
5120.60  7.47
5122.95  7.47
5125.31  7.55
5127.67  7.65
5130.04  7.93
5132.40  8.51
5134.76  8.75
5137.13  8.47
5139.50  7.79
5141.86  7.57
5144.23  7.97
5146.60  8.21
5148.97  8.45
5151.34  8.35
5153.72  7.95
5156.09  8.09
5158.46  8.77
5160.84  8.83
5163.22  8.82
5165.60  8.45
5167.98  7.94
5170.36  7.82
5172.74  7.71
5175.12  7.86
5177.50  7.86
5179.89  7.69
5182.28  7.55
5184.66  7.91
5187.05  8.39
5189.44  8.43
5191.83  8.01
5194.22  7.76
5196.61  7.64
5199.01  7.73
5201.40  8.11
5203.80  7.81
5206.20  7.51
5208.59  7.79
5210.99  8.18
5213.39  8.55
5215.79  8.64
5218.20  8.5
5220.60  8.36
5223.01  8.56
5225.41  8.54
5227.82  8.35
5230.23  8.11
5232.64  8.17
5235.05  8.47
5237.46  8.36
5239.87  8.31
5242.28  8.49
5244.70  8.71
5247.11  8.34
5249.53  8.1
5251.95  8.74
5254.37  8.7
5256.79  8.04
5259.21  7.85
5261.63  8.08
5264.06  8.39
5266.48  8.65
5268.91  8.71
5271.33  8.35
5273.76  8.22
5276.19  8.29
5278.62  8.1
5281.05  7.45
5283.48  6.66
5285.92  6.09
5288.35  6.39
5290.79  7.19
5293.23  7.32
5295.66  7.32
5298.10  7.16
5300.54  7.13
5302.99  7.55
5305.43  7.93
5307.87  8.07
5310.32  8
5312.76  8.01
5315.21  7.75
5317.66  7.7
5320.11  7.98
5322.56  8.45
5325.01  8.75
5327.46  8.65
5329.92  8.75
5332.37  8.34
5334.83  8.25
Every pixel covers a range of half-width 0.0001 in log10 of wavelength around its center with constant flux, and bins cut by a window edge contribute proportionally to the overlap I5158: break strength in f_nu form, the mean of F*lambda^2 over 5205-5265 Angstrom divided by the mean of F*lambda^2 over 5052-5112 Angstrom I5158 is 1.2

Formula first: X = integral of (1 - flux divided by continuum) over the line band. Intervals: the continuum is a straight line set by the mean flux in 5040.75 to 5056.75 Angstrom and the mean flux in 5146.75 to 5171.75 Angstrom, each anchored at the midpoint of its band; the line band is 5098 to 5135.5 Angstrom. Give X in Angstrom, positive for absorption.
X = 1.9 Angstrom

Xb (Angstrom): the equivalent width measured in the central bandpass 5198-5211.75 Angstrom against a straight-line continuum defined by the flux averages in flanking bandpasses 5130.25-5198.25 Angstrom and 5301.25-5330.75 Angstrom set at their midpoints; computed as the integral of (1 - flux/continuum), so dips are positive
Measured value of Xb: 0.5 Angstrom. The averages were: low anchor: 8.12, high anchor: 8.11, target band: 7.85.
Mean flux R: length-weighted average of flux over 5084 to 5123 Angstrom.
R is 7.55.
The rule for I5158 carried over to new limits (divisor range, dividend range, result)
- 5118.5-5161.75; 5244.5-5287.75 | 1.04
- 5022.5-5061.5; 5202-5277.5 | 1.15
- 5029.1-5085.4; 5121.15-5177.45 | 1.10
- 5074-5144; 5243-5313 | 1.09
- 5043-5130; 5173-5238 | 1.12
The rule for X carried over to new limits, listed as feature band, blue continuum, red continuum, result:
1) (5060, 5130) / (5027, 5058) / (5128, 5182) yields 3.4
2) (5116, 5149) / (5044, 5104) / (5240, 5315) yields -1.1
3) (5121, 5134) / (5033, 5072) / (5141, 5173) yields 0.4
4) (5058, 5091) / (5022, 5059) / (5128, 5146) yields 1.4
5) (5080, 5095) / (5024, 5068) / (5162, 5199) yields 0.3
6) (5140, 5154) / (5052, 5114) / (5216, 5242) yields -0.3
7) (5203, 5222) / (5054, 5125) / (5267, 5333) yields -1.2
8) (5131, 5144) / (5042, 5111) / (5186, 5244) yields -0.6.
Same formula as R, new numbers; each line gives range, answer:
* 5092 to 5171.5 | 7.92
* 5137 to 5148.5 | 7.99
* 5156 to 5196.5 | 8.1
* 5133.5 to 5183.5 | 8.14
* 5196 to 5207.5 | 7.77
